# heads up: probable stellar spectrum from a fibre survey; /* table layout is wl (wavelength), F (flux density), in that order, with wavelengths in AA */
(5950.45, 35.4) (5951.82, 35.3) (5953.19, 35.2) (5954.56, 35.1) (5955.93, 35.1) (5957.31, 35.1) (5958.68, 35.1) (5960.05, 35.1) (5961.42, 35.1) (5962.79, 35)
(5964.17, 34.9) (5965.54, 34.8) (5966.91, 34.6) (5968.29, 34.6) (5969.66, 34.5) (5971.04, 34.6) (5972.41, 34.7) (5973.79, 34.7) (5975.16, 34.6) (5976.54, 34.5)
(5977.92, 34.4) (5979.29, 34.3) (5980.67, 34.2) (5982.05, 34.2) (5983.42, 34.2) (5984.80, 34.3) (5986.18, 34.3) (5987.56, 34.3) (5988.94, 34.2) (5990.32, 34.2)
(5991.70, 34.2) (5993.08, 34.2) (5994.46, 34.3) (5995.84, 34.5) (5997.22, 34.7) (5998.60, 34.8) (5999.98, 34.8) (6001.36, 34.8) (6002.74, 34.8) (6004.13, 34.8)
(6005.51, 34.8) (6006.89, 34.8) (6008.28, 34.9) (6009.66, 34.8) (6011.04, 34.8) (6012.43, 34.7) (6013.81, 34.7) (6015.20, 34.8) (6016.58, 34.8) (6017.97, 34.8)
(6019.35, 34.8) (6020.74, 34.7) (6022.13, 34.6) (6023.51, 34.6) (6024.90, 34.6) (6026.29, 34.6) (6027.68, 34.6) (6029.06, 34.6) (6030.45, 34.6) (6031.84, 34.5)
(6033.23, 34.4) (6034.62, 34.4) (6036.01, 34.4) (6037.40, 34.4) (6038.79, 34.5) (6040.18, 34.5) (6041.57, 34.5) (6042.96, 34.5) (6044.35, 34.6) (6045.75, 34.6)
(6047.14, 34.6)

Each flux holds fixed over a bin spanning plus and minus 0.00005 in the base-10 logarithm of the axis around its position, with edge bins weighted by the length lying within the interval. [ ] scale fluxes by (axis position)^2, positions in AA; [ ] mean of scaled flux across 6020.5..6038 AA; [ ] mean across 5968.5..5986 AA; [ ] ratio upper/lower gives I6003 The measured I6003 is 1.0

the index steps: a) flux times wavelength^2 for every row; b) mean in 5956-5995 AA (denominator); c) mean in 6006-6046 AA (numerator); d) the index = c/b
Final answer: 1.02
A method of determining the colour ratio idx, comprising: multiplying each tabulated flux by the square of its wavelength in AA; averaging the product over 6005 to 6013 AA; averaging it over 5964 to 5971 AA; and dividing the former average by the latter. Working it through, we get 1.0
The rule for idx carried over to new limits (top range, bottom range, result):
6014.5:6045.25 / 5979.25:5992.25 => 1.03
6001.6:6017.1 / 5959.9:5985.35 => 1.02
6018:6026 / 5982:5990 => 1.02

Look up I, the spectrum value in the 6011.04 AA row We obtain 34.8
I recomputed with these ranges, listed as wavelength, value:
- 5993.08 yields 34.2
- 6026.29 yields 34.6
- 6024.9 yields 34.6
